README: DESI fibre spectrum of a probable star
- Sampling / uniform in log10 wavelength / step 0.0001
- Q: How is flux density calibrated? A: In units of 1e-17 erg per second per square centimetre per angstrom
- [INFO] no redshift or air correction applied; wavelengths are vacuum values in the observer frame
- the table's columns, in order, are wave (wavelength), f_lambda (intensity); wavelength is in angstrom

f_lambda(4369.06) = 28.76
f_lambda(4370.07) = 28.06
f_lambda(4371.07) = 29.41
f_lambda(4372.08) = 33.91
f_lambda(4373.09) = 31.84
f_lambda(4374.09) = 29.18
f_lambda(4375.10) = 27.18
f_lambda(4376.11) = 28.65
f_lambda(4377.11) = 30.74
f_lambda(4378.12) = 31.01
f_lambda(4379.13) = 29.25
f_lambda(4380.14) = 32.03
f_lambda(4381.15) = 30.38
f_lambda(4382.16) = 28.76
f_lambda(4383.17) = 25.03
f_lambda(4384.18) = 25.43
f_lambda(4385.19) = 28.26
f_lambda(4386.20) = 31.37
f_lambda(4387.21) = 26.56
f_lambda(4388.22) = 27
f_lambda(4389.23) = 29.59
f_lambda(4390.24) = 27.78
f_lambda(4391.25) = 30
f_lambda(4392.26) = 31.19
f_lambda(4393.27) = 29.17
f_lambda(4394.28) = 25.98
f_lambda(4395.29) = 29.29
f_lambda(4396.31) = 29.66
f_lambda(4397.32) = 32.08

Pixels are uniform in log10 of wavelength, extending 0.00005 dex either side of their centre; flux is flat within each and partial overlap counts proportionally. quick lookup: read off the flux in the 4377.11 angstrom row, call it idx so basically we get 30.74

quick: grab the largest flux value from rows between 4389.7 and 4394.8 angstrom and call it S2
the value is 31.19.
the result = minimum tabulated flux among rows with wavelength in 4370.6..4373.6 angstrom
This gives 29.41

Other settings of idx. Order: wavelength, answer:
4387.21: 26.56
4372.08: 33.91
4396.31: 29.66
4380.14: 32.03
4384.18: 25.43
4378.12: 31.01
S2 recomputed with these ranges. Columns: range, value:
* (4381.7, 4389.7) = 31.37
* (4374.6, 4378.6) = 31.01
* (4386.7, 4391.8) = 30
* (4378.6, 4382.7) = 32.03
